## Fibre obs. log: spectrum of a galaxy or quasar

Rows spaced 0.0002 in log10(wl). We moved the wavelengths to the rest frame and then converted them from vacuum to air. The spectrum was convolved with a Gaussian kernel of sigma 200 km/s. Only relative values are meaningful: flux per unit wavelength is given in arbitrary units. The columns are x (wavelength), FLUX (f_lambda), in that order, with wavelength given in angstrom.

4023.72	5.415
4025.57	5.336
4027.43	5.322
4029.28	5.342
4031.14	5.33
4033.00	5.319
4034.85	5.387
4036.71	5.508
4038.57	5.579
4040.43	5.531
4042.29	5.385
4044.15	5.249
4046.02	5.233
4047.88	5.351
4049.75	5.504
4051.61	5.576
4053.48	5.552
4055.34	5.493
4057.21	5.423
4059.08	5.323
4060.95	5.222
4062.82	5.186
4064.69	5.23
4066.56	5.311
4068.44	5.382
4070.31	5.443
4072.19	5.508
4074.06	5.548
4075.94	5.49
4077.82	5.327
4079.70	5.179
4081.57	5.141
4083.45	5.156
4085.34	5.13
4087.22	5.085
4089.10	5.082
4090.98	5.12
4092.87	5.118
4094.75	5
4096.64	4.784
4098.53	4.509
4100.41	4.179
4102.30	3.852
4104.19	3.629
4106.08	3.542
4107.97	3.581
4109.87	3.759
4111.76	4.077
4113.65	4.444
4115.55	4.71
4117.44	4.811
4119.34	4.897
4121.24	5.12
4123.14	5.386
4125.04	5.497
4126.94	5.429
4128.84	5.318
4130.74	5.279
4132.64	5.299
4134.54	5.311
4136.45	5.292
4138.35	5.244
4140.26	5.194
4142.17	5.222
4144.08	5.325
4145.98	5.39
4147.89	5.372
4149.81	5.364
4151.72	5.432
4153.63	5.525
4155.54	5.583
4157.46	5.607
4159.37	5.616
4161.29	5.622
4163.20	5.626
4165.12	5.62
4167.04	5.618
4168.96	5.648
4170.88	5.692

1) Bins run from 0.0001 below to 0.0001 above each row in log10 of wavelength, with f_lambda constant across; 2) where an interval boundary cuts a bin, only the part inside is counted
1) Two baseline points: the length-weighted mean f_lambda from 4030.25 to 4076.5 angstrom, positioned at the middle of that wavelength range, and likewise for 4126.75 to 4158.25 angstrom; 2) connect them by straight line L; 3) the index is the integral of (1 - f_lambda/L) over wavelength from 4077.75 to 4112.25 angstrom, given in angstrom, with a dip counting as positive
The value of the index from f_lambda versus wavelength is 5.16 angstrom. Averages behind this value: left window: 5.4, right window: 5.36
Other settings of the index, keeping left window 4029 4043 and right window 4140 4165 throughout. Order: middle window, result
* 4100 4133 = 5.2 angstrom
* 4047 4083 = 0.4 angstrom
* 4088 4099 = 1.0 angstrom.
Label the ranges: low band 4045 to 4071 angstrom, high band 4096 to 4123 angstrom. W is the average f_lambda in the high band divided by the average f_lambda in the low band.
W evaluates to 0.80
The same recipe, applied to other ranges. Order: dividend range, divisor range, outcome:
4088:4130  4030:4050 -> 0.86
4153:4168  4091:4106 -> 1.27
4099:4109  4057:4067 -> 0.72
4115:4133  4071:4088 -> 0.98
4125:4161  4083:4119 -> 1.20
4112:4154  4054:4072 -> 0.97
